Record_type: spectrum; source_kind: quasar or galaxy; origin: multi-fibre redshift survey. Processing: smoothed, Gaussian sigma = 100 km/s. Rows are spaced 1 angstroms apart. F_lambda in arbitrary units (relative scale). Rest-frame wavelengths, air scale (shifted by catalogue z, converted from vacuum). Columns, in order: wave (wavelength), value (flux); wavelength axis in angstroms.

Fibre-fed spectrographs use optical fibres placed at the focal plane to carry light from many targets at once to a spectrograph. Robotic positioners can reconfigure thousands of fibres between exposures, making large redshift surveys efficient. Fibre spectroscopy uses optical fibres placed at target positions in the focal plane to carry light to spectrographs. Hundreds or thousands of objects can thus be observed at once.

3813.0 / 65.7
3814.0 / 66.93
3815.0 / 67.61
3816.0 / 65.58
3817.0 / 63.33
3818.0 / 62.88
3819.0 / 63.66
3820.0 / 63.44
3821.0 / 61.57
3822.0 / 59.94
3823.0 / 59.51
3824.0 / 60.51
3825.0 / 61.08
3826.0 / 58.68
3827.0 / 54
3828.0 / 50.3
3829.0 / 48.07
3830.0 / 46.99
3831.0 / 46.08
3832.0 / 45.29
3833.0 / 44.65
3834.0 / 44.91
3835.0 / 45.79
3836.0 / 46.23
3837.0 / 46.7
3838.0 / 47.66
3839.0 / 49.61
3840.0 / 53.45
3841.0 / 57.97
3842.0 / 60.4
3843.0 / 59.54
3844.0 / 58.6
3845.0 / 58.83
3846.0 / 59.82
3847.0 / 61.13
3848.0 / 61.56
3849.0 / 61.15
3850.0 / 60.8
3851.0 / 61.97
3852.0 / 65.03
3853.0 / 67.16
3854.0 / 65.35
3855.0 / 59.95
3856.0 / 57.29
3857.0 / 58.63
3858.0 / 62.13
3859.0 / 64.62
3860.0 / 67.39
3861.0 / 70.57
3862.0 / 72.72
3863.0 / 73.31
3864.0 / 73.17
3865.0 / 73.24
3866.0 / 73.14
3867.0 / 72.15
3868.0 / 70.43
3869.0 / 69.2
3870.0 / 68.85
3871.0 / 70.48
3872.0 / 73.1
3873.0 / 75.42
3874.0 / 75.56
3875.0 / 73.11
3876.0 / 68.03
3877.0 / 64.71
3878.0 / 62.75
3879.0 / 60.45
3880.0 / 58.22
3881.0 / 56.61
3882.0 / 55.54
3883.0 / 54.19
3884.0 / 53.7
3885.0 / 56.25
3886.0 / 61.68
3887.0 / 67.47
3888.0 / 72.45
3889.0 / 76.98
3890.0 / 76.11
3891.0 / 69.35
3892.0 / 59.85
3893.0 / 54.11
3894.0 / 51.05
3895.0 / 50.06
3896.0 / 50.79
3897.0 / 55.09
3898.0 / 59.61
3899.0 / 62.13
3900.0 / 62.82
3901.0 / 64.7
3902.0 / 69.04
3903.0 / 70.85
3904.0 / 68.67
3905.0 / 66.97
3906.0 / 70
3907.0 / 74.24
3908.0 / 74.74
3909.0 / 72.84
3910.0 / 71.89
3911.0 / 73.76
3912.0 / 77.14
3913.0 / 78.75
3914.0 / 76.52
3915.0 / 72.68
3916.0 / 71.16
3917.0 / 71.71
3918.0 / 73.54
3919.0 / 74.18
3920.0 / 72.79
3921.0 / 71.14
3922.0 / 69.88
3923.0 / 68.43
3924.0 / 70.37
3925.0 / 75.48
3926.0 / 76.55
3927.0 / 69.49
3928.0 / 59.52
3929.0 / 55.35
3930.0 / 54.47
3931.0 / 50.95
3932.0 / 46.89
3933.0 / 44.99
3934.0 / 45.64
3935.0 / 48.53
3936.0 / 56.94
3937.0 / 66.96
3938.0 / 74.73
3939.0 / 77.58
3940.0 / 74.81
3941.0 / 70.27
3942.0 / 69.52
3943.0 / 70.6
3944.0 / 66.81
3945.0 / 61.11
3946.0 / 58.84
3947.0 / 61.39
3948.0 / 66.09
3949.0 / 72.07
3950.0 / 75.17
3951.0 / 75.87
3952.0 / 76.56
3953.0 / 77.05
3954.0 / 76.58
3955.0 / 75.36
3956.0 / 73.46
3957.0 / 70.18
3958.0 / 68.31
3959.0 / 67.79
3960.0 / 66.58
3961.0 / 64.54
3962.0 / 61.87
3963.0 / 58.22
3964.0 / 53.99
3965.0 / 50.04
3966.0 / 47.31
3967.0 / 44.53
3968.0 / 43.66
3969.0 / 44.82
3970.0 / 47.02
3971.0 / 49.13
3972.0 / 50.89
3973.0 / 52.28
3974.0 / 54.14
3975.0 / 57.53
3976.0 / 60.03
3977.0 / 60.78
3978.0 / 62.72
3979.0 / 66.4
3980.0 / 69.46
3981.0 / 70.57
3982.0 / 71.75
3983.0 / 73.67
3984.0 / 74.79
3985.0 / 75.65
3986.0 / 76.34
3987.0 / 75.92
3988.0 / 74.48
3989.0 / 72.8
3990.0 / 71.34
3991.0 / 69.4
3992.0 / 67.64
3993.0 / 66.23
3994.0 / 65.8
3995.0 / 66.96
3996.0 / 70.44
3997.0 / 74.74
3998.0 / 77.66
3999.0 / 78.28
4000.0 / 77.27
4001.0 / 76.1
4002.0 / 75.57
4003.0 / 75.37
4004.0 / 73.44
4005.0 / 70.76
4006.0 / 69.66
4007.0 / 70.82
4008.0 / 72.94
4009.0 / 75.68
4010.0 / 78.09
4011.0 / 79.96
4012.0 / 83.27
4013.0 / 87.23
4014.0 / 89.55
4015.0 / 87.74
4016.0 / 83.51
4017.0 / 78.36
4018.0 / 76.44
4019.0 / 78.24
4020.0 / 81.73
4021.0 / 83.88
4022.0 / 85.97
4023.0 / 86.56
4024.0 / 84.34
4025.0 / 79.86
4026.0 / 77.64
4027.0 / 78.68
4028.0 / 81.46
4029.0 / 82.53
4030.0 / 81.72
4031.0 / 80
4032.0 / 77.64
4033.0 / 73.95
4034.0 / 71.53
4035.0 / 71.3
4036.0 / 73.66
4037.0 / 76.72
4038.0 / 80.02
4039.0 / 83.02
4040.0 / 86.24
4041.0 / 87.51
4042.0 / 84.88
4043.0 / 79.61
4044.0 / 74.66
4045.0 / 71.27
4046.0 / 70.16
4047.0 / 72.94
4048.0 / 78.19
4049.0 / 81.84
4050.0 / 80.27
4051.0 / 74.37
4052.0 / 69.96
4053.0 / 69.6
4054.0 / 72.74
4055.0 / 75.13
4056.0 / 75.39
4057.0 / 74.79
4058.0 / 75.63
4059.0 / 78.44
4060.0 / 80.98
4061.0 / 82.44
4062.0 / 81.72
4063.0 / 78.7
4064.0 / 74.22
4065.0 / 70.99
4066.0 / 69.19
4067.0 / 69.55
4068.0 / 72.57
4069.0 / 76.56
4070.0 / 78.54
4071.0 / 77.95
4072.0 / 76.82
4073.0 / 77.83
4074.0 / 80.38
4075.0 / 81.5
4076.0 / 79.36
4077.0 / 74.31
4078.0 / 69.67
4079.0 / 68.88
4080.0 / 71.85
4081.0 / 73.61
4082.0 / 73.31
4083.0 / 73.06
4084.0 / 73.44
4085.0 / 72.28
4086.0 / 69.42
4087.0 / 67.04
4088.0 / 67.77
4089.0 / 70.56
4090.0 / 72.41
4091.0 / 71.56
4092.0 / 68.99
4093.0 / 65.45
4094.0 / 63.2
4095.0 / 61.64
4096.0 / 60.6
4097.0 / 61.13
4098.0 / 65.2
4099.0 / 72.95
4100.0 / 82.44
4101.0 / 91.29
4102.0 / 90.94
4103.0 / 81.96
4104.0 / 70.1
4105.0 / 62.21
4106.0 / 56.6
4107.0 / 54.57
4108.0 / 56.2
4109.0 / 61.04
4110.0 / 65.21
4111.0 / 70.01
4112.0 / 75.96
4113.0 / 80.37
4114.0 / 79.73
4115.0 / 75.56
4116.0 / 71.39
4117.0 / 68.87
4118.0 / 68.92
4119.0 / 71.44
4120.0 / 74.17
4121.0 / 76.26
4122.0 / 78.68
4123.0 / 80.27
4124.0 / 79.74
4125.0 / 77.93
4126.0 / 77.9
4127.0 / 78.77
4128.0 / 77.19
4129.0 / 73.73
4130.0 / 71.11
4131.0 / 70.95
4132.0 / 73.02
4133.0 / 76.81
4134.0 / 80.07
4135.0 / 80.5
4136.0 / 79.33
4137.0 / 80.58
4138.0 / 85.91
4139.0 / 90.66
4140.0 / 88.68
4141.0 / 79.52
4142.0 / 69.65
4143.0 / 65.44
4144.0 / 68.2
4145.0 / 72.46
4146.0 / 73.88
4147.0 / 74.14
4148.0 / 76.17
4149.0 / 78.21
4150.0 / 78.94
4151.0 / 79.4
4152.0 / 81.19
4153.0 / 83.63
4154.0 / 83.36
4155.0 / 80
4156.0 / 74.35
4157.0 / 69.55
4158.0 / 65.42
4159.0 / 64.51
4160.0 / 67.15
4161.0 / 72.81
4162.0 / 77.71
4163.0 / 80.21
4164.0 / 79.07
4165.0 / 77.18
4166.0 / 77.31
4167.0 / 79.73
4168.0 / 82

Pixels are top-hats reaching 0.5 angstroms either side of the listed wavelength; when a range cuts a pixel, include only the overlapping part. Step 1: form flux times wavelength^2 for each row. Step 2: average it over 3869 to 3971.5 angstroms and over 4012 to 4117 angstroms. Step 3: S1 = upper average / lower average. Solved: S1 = 1.2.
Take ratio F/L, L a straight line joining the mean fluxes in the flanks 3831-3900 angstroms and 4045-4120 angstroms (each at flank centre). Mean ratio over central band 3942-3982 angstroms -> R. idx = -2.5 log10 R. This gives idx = 0.07 mag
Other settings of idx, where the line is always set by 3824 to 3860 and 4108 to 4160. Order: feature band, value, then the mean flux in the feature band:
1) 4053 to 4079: -0.08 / 75.9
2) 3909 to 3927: -0.20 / 73.2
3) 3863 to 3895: -0.13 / 65.9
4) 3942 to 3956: -0.12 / 70.4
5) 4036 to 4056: -0.11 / 77.2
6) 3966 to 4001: 0.01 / 65.1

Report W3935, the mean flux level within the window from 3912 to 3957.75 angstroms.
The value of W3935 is 67.8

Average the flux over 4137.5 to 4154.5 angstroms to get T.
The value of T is 78.2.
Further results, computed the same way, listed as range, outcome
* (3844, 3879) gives 66.6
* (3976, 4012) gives 72.3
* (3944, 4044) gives 71.6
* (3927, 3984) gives 62.2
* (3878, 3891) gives 62.7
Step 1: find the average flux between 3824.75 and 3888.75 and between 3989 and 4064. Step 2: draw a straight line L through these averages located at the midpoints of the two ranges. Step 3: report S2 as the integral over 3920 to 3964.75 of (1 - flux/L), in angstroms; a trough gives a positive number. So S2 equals 2.15 angstroms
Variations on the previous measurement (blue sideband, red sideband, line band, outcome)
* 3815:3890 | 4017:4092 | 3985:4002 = -0.2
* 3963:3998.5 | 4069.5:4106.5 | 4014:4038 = -4.6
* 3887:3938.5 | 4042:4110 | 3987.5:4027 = -3.9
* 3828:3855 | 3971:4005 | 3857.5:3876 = -4.4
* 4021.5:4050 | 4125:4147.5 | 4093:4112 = 2.3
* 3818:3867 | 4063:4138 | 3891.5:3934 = -1.9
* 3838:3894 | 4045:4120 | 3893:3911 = 0.3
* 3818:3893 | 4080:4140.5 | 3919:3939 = 0.6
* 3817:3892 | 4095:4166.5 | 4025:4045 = -2.6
